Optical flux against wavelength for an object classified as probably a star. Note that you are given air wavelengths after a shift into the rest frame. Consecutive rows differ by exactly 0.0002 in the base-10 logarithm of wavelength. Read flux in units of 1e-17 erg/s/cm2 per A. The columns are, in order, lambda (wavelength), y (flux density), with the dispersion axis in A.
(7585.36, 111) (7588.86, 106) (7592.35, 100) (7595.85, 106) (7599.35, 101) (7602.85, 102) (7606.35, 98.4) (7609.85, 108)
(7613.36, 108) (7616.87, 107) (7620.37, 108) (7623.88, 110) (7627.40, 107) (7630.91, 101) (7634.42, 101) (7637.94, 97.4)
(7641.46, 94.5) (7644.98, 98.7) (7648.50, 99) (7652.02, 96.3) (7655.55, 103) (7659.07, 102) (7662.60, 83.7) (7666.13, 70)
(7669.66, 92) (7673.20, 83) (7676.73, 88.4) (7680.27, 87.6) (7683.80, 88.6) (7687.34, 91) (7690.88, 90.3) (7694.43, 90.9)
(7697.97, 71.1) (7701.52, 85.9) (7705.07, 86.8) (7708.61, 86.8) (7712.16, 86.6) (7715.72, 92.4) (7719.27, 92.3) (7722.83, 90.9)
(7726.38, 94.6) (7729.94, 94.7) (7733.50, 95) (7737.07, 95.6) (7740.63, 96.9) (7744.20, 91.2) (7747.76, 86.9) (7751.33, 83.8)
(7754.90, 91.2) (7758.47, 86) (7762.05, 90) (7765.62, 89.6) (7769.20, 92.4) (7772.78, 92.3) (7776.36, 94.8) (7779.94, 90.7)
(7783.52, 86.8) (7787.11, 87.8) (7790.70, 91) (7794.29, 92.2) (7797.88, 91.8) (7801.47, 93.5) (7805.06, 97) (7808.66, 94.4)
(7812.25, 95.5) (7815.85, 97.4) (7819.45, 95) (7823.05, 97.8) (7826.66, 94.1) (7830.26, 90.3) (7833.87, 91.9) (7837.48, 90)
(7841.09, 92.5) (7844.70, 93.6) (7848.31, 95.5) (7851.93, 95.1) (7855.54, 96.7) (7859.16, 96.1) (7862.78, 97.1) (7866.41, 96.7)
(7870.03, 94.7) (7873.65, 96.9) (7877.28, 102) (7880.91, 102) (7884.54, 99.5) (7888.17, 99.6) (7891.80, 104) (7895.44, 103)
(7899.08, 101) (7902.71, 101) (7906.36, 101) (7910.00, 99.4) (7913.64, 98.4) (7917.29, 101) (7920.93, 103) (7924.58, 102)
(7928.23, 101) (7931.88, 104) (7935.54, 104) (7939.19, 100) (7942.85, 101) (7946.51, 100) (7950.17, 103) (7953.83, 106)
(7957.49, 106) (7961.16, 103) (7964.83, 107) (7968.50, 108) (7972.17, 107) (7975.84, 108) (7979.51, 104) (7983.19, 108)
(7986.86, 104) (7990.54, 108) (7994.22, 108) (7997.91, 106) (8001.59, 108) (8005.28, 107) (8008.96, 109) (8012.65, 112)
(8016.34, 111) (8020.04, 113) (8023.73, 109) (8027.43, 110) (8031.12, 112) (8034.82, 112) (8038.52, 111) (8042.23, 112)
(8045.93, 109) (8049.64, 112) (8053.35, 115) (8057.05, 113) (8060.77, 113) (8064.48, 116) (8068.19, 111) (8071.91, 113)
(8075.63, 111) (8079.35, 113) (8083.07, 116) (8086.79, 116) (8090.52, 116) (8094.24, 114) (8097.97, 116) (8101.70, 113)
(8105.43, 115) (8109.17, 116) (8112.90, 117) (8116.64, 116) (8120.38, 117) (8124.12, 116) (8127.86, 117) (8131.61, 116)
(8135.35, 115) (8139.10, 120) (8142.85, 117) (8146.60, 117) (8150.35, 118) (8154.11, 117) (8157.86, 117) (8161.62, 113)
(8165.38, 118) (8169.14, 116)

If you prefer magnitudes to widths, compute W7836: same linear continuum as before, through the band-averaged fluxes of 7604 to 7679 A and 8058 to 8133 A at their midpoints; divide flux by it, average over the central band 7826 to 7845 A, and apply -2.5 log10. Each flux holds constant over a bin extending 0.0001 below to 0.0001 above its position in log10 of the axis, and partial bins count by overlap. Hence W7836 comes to 0.15 mag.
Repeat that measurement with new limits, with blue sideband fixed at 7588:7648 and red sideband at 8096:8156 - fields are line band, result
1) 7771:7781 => 0.16 mag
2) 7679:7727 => 0.19 mag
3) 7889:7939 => 0.09 mag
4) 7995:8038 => 0.04 mag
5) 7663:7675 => 0.26 mag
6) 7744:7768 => 0.21 mag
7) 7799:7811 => 0.14 mag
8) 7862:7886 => 0.12 mag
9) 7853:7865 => 0.14 mag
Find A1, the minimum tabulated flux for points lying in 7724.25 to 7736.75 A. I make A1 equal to 94.6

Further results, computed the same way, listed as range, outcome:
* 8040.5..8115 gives 109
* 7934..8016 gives 100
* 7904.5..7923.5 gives 98.4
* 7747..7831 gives 83.8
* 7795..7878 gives 90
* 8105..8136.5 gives 115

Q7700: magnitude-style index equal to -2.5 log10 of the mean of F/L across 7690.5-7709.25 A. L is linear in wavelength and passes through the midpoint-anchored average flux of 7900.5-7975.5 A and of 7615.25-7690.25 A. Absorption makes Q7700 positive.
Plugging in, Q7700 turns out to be 0.14 mag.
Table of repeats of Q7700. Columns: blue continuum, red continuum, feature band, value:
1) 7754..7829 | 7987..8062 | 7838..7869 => 0.02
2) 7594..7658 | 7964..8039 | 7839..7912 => 0.09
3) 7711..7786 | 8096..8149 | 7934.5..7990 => 0.01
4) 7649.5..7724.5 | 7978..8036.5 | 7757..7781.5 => 0.03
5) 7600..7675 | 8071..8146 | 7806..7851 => 0.12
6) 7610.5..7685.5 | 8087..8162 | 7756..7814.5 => 0.12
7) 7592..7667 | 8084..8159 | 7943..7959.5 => 0.07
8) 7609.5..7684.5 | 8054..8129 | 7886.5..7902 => 0.05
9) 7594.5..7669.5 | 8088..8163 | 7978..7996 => 0.05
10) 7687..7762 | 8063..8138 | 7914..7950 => 0.02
